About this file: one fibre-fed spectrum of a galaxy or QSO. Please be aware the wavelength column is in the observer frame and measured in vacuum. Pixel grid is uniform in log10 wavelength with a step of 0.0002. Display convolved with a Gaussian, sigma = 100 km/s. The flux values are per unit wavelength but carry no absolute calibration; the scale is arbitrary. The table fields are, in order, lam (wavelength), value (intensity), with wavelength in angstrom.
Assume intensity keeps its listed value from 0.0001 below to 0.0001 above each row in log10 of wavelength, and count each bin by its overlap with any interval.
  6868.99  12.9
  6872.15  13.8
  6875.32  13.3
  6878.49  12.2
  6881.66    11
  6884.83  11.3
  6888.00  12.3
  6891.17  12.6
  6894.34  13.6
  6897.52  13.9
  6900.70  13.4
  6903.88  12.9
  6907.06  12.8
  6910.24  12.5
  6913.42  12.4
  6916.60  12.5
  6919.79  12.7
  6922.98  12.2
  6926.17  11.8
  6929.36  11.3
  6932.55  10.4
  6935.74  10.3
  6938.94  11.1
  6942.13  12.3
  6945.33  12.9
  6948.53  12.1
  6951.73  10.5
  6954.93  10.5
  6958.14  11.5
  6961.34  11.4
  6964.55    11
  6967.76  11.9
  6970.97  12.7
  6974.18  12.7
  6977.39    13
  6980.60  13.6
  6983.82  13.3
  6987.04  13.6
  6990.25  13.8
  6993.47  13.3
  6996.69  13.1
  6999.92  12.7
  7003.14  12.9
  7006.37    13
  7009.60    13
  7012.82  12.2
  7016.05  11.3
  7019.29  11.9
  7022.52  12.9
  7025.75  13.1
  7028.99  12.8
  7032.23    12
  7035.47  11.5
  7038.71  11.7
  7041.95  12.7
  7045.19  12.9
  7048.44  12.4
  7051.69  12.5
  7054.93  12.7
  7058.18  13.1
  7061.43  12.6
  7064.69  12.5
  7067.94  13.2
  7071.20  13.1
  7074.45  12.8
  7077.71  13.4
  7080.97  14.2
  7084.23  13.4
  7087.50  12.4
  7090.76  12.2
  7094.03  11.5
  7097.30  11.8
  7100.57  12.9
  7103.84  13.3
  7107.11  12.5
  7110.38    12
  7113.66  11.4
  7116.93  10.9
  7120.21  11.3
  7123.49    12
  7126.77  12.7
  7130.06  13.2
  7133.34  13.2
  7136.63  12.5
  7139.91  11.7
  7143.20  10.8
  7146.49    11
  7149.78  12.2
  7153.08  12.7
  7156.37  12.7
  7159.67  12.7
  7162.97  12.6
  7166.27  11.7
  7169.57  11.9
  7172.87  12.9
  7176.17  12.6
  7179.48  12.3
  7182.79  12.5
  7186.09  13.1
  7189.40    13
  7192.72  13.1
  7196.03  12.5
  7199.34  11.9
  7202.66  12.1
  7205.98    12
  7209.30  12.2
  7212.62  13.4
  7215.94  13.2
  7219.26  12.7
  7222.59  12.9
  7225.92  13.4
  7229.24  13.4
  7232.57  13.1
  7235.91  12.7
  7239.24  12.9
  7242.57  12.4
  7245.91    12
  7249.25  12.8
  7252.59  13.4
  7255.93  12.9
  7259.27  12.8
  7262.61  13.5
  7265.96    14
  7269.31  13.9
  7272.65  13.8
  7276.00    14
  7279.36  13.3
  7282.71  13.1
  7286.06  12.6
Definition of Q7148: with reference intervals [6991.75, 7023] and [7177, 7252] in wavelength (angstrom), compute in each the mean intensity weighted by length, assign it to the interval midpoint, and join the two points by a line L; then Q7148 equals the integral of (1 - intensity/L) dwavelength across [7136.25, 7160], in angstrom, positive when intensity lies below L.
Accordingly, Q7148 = 1.33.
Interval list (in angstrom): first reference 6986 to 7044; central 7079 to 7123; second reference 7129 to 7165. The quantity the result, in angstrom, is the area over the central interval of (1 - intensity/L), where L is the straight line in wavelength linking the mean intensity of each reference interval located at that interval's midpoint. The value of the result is 0.4 angstrom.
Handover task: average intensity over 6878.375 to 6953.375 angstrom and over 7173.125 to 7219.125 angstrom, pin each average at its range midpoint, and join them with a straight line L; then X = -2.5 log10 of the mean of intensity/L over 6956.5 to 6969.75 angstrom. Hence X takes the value 0.07 mag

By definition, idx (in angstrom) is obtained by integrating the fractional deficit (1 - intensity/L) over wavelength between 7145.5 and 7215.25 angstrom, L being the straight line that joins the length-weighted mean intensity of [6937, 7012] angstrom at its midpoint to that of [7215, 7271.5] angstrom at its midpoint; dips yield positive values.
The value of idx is 2.5 angstrom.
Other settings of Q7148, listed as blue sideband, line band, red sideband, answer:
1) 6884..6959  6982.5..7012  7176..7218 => -2.2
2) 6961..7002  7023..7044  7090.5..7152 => 0.3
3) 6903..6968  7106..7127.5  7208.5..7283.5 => 1.3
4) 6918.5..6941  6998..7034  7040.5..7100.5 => -0.9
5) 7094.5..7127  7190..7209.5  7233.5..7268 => 0.4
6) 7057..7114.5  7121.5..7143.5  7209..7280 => 0.8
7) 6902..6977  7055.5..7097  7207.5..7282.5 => -1.3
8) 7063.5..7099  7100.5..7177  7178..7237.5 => 3.3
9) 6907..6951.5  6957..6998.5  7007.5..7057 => -2.0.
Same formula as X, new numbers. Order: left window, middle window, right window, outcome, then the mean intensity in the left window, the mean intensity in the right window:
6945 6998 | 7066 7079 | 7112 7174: -0.076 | 12.4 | 12.1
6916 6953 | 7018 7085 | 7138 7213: -0.066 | 11.7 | 12.3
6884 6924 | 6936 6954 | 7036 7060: 0.094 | 12.7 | 12.5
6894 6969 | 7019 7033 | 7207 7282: -0.028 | 12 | 13.1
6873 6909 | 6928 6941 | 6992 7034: 0.170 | 12.7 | 12.6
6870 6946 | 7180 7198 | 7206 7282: 0.015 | 12.3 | 13.1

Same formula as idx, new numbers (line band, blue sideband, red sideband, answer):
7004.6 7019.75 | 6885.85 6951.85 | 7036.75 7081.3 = 0.4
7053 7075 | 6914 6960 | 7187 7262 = -1.3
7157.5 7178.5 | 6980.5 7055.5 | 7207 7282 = 0.9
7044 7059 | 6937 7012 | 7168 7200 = -0.2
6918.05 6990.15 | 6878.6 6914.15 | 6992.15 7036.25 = 3.4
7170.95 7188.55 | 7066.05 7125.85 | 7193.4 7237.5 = 0.0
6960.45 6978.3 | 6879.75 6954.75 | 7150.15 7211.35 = 0.1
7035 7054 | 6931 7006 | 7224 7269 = 0.1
